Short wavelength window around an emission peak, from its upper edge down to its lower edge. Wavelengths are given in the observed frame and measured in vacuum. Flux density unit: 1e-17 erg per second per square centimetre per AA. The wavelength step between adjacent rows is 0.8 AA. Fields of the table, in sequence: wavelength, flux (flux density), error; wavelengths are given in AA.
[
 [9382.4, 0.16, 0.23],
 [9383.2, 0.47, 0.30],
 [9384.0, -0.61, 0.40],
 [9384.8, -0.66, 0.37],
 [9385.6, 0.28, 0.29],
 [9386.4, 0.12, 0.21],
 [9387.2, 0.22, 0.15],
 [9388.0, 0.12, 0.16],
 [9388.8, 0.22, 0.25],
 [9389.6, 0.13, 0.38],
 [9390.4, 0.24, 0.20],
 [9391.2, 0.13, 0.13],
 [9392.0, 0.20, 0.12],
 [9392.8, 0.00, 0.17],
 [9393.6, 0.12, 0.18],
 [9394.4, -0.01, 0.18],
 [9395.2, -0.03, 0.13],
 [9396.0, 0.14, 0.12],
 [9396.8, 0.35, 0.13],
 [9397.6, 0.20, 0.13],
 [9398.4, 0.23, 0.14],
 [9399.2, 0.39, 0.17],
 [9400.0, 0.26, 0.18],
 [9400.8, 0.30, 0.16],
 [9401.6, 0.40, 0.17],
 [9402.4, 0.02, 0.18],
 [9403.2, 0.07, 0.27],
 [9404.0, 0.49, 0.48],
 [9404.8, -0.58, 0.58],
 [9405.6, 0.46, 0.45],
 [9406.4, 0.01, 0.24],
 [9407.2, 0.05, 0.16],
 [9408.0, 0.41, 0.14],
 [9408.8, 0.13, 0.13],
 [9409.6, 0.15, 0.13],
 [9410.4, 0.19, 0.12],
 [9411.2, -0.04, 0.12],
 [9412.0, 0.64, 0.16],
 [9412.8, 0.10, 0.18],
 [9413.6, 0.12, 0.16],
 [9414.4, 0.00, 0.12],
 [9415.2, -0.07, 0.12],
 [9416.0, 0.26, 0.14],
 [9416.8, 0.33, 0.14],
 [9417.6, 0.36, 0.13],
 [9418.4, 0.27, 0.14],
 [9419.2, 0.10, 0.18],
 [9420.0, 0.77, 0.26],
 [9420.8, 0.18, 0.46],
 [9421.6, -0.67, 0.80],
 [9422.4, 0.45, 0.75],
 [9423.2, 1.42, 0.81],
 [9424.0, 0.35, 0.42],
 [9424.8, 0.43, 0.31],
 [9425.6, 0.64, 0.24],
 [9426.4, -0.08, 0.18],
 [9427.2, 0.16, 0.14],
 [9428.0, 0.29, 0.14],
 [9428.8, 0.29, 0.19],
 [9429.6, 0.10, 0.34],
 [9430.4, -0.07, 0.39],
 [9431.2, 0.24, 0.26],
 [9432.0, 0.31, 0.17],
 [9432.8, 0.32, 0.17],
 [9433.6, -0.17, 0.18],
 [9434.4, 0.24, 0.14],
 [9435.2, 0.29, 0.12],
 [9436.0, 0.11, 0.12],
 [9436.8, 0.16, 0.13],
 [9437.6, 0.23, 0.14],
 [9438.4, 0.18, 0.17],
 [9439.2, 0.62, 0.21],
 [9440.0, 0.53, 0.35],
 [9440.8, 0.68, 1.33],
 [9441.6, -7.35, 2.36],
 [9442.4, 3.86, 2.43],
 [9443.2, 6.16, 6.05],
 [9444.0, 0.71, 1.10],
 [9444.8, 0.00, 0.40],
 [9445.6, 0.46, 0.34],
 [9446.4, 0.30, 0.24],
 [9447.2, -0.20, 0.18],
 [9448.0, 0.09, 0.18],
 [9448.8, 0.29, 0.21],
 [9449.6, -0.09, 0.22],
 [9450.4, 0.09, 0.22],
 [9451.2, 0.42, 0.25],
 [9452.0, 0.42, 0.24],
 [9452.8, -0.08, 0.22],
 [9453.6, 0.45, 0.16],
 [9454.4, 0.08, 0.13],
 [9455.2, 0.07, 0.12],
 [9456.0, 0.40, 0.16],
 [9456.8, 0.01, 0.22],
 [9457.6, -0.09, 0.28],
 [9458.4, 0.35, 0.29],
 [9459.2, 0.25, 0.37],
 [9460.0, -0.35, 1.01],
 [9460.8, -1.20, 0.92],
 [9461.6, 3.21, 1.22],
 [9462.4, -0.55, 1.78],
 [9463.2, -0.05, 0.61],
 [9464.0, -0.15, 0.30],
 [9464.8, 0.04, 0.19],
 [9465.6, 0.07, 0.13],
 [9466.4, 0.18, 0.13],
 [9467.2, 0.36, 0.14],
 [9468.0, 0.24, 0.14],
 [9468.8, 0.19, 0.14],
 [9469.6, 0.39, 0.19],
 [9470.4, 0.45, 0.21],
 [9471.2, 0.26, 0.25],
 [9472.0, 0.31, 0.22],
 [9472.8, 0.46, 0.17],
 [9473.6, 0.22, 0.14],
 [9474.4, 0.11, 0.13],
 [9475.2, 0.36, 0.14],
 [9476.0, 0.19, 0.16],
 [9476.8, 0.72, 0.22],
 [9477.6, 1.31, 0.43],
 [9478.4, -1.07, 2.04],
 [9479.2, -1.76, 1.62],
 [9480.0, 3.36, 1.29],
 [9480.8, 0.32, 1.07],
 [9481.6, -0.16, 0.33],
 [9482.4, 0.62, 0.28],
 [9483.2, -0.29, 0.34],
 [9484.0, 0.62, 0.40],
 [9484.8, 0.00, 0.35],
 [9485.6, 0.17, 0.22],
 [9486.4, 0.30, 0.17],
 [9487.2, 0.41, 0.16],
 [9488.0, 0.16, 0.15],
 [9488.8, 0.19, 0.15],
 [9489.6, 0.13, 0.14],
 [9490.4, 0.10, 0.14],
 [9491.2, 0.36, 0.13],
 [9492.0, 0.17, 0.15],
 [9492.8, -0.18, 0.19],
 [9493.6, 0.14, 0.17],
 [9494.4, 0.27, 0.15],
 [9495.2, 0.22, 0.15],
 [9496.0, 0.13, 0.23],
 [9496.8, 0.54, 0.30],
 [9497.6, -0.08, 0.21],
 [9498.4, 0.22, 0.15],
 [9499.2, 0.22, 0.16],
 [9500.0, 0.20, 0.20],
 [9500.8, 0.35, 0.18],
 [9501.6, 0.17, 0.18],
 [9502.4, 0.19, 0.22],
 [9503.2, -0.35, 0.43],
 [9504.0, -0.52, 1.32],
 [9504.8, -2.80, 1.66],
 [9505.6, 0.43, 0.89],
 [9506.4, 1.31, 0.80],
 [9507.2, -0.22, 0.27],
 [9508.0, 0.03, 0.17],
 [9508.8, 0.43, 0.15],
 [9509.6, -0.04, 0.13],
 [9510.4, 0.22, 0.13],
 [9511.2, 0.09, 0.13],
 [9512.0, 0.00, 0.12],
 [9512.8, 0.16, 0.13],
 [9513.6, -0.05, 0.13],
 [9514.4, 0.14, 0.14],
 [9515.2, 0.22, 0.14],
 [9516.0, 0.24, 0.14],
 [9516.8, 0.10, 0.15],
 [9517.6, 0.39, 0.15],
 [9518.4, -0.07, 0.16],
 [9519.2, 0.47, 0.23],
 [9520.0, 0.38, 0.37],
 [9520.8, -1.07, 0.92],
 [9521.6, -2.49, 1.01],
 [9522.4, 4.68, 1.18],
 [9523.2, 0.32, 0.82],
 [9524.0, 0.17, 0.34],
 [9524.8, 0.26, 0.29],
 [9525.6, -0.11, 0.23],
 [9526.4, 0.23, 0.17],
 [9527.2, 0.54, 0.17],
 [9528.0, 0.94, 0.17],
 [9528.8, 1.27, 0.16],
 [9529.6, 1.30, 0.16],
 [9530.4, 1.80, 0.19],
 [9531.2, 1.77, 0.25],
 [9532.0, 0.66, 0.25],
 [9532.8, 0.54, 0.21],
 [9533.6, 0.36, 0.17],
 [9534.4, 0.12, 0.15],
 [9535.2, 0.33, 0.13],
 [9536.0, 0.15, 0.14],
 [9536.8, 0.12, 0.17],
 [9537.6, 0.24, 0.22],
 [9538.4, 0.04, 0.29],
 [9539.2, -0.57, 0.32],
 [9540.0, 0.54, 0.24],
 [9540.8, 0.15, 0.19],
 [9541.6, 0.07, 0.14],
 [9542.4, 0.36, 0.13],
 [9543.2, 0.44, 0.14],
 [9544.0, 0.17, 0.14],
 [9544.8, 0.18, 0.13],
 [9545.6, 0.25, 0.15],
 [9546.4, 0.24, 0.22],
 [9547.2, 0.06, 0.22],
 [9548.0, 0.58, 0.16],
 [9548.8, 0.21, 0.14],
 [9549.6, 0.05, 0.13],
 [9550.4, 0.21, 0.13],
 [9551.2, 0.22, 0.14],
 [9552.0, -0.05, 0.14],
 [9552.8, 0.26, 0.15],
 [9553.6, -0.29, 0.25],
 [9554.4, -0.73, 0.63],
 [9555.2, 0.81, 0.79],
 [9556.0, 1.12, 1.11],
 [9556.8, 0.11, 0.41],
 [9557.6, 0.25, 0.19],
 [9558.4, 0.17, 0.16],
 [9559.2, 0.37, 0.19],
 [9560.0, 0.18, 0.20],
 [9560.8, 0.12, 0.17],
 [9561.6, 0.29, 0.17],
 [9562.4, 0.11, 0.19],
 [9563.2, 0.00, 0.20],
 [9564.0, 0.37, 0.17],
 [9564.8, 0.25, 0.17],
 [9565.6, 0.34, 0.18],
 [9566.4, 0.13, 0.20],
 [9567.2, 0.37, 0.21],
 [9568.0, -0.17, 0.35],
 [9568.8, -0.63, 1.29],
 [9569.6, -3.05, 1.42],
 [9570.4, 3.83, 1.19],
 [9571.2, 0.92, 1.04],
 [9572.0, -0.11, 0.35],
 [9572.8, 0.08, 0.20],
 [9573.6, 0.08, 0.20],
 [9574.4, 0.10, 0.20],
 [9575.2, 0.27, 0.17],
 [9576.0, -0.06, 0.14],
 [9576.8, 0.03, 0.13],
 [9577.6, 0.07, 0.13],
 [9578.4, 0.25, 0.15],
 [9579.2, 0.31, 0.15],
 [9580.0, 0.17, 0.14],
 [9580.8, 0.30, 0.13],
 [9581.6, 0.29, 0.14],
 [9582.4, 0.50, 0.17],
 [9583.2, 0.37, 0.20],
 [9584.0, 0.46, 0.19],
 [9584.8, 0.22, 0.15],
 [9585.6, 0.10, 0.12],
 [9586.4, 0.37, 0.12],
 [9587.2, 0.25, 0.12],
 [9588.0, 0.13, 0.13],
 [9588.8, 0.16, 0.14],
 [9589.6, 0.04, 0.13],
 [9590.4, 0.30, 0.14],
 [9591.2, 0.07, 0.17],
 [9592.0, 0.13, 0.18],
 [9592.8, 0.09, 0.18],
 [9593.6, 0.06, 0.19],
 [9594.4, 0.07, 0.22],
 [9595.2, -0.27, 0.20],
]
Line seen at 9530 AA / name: H-beta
